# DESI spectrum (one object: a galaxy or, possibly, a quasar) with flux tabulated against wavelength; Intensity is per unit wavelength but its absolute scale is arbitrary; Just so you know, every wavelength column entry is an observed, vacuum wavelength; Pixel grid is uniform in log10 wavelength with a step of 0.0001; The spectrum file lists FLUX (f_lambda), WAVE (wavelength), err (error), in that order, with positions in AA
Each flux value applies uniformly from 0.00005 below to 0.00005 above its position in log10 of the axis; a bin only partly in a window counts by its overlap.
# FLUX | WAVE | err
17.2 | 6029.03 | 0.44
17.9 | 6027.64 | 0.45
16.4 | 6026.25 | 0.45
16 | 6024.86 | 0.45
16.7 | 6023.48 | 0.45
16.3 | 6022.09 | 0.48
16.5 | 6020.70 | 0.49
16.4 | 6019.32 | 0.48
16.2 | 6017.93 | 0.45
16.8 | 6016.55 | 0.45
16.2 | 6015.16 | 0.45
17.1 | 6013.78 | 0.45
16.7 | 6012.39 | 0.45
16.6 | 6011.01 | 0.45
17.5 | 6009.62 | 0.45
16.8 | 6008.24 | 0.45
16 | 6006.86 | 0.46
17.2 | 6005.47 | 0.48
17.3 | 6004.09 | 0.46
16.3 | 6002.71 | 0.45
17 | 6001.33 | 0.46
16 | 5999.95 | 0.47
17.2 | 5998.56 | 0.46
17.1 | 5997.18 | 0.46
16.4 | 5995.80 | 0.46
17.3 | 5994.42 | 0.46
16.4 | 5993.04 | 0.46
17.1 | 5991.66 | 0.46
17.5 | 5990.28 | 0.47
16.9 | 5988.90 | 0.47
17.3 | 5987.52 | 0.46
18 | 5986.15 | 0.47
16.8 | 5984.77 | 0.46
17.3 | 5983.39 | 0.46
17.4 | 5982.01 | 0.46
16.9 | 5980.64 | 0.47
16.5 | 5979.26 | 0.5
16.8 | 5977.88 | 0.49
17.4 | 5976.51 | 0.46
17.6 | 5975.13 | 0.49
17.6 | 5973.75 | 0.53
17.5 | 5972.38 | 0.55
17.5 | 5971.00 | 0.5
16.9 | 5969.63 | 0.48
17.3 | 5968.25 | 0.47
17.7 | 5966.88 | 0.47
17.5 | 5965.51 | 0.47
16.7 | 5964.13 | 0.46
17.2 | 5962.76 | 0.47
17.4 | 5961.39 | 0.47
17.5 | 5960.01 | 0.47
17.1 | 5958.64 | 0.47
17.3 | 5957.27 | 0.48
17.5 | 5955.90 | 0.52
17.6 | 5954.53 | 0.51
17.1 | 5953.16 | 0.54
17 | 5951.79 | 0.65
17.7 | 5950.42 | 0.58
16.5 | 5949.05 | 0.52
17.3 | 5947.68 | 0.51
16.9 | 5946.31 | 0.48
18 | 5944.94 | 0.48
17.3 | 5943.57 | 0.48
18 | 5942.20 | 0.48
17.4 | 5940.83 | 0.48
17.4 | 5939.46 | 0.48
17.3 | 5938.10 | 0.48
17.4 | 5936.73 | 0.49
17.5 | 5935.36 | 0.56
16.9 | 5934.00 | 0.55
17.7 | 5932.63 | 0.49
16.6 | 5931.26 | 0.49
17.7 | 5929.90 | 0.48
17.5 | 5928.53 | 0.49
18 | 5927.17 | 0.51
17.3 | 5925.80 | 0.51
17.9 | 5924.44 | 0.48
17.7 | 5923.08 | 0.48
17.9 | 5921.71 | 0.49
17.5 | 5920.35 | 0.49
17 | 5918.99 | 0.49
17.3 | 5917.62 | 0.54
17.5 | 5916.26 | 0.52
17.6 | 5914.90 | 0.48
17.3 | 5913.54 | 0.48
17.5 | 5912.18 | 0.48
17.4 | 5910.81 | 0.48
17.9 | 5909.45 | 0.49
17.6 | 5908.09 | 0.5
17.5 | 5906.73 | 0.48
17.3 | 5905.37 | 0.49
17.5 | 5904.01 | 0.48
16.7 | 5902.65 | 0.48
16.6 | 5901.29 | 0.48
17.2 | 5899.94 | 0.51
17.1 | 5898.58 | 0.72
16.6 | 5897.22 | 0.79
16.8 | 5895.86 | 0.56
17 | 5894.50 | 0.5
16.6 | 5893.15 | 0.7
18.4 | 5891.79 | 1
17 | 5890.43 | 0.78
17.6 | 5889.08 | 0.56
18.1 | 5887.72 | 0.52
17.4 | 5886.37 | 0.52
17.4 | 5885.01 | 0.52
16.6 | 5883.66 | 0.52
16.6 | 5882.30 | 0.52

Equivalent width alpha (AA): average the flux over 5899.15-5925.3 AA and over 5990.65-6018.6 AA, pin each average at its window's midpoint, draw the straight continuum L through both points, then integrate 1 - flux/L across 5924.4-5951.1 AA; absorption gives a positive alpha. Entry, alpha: -0.25 AA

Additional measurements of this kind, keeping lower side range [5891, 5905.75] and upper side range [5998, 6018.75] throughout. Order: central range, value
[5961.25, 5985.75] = -0.6 AA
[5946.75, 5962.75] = -0.4 AA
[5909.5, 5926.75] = -0.5 AA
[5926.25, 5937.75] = -0.3 AA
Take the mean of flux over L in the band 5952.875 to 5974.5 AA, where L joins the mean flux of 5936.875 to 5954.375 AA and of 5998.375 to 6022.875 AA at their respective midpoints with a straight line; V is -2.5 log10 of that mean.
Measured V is -0.01 mag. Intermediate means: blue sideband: 17.3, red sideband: 16.7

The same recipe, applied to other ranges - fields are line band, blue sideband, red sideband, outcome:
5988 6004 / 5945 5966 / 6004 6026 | 0.00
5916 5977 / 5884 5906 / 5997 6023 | -0.03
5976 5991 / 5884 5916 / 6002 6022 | -0.02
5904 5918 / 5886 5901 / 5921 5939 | -0.01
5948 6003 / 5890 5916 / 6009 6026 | -0.02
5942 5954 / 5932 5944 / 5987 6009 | 0.00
